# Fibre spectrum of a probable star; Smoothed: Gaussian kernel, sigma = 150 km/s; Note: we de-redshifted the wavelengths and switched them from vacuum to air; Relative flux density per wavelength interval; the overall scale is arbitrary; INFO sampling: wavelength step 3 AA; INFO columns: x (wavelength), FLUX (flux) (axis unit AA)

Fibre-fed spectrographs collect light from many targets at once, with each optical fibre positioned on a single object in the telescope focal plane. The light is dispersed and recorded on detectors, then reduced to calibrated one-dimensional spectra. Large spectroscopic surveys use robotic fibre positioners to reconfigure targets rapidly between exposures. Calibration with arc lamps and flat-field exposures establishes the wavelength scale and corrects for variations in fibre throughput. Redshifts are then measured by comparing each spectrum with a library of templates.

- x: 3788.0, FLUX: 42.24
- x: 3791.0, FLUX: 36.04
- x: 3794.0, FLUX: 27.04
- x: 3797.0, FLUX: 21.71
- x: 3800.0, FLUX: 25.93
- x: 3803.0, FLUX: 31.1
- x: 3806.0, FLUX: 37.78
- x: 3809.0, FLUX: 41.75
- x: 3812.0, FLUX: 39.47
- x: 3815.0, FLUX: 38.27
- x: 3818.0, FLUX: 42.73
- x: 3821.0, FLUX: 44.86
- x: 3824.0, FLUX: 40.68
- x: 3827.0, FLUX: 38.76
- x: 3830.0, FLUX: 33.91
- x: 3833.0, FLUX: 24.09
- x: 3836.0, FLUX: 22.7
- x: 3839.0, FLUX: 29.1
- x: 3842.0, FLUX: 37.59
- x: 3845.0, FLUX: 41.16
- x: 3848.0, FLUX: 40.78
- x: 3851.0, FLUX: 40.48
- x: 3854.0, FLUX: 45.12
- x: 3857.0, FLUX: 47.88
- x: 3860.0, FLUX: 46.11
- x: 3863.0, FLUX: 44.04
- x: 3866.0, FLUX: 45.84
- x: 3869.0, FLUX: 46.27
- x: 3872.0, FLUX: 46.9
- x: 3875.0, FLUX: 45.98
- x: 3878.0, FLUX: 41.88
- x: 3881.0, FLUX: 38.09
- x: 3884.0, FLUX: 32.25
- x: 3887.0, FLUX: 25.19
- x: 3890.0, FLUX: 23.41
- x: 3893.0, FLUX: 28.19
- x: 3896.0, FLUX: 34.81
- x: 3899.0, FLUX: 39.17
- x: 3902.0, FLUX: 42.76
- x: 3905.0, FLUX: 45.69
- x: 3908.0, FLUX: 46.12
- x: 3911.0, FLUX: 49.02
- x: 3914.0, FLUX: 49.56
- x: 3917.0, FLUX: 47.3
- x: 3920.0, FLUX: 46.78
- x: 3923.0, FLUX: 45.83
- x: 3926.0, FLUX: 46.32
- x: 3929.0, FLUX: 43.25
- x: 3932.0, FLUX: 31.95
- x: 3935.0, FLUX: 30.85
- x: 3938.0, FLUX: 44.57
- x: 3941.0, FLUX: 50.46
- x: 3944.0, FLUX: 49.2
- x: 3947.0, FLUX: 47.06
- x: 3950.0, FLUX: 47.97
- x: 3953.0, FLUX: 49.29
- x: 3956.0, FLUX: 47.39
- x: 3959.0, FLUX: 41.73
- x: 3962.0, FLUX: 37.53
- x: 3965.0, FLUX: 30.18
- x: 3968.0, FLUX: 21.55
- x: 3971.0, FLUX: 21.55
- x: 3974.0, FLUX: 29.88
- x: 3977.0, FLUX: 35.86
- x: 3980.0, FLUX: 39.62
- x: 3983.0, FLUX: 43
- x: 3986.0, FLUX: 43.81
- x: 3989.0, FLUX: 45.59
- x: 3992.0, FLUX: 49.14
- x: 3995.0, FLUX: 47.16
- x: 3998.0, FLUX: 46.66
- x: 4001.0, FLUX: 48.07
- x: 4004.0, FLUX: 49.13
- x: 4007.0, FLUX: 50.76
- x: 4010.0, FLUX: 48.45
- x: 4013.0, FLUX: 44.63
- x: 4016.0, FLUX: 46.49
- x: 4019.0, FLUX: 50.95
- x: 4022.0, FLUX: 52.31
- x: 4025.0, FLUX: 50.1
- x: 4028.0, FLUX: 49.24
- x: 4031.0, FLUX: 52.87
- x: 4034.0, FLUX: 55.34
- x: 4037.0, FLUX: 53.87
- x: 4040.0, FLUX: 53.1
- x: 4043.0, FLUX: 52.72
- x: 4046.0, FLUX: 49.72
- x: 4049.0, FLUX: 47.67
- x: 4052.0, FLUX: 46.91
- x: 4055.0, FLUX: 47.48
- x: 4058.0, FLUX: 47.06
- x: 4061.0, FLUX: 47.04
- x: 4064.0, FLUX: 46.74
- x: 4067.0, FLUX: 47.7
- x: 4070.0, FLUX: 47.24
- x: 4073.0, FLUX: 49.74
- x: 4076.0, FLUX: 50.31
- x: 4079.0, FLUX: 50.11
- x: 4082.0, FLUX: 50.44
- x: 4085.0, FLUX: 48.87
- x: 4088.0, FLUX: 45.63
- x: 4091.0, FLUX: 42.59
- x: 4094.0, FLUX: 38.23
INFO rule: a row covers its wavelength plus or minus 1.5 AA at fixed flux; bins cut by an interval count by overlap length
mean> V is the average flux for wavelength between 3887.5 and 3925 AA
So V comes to 41.2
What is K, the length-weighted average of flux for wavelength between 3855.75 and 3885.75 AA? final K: 43.3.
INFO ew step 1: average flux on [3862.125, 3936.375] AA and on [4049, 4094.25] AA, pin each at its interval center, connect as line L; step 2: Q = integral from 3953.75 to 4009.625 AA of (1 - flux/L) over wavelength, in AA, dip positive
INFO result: 4.04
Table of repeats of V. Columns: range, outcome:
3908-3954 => 45.3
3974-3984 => 37.9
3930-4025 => 42.8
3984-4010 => 47.5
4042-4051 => 49.7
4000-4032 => 49.3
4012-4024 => 48.8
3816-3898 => 38.1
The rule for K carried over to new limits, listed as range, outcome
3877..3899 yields 32.2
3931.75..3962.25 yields 44.2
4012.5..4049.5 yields 50.9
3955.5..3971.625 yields 33.1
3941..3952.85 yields 48.5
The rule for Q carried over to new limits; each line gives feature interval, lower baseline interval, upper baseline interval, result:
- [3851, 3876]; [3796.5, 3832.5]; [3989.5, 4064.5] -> -4.0 AA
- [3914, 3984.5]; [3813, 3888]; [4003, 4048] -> 7.6 AA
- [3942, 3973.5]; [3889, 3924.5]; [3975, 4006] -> 3.1 AA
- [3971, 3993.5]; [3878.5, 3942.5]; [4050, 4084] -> 2.2 AA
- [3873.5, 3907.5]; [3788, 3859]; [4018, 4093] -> 3.1 AA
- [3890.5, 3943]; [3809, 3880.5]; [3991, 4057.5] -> 2.2 AA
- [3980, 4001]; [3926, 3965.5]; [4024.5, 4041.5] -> 1.0 AA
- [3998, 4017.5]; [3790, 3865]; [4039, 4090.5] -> -0.9 AA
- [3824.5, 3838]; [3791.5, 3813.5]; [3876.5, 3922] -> 1.5 AA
